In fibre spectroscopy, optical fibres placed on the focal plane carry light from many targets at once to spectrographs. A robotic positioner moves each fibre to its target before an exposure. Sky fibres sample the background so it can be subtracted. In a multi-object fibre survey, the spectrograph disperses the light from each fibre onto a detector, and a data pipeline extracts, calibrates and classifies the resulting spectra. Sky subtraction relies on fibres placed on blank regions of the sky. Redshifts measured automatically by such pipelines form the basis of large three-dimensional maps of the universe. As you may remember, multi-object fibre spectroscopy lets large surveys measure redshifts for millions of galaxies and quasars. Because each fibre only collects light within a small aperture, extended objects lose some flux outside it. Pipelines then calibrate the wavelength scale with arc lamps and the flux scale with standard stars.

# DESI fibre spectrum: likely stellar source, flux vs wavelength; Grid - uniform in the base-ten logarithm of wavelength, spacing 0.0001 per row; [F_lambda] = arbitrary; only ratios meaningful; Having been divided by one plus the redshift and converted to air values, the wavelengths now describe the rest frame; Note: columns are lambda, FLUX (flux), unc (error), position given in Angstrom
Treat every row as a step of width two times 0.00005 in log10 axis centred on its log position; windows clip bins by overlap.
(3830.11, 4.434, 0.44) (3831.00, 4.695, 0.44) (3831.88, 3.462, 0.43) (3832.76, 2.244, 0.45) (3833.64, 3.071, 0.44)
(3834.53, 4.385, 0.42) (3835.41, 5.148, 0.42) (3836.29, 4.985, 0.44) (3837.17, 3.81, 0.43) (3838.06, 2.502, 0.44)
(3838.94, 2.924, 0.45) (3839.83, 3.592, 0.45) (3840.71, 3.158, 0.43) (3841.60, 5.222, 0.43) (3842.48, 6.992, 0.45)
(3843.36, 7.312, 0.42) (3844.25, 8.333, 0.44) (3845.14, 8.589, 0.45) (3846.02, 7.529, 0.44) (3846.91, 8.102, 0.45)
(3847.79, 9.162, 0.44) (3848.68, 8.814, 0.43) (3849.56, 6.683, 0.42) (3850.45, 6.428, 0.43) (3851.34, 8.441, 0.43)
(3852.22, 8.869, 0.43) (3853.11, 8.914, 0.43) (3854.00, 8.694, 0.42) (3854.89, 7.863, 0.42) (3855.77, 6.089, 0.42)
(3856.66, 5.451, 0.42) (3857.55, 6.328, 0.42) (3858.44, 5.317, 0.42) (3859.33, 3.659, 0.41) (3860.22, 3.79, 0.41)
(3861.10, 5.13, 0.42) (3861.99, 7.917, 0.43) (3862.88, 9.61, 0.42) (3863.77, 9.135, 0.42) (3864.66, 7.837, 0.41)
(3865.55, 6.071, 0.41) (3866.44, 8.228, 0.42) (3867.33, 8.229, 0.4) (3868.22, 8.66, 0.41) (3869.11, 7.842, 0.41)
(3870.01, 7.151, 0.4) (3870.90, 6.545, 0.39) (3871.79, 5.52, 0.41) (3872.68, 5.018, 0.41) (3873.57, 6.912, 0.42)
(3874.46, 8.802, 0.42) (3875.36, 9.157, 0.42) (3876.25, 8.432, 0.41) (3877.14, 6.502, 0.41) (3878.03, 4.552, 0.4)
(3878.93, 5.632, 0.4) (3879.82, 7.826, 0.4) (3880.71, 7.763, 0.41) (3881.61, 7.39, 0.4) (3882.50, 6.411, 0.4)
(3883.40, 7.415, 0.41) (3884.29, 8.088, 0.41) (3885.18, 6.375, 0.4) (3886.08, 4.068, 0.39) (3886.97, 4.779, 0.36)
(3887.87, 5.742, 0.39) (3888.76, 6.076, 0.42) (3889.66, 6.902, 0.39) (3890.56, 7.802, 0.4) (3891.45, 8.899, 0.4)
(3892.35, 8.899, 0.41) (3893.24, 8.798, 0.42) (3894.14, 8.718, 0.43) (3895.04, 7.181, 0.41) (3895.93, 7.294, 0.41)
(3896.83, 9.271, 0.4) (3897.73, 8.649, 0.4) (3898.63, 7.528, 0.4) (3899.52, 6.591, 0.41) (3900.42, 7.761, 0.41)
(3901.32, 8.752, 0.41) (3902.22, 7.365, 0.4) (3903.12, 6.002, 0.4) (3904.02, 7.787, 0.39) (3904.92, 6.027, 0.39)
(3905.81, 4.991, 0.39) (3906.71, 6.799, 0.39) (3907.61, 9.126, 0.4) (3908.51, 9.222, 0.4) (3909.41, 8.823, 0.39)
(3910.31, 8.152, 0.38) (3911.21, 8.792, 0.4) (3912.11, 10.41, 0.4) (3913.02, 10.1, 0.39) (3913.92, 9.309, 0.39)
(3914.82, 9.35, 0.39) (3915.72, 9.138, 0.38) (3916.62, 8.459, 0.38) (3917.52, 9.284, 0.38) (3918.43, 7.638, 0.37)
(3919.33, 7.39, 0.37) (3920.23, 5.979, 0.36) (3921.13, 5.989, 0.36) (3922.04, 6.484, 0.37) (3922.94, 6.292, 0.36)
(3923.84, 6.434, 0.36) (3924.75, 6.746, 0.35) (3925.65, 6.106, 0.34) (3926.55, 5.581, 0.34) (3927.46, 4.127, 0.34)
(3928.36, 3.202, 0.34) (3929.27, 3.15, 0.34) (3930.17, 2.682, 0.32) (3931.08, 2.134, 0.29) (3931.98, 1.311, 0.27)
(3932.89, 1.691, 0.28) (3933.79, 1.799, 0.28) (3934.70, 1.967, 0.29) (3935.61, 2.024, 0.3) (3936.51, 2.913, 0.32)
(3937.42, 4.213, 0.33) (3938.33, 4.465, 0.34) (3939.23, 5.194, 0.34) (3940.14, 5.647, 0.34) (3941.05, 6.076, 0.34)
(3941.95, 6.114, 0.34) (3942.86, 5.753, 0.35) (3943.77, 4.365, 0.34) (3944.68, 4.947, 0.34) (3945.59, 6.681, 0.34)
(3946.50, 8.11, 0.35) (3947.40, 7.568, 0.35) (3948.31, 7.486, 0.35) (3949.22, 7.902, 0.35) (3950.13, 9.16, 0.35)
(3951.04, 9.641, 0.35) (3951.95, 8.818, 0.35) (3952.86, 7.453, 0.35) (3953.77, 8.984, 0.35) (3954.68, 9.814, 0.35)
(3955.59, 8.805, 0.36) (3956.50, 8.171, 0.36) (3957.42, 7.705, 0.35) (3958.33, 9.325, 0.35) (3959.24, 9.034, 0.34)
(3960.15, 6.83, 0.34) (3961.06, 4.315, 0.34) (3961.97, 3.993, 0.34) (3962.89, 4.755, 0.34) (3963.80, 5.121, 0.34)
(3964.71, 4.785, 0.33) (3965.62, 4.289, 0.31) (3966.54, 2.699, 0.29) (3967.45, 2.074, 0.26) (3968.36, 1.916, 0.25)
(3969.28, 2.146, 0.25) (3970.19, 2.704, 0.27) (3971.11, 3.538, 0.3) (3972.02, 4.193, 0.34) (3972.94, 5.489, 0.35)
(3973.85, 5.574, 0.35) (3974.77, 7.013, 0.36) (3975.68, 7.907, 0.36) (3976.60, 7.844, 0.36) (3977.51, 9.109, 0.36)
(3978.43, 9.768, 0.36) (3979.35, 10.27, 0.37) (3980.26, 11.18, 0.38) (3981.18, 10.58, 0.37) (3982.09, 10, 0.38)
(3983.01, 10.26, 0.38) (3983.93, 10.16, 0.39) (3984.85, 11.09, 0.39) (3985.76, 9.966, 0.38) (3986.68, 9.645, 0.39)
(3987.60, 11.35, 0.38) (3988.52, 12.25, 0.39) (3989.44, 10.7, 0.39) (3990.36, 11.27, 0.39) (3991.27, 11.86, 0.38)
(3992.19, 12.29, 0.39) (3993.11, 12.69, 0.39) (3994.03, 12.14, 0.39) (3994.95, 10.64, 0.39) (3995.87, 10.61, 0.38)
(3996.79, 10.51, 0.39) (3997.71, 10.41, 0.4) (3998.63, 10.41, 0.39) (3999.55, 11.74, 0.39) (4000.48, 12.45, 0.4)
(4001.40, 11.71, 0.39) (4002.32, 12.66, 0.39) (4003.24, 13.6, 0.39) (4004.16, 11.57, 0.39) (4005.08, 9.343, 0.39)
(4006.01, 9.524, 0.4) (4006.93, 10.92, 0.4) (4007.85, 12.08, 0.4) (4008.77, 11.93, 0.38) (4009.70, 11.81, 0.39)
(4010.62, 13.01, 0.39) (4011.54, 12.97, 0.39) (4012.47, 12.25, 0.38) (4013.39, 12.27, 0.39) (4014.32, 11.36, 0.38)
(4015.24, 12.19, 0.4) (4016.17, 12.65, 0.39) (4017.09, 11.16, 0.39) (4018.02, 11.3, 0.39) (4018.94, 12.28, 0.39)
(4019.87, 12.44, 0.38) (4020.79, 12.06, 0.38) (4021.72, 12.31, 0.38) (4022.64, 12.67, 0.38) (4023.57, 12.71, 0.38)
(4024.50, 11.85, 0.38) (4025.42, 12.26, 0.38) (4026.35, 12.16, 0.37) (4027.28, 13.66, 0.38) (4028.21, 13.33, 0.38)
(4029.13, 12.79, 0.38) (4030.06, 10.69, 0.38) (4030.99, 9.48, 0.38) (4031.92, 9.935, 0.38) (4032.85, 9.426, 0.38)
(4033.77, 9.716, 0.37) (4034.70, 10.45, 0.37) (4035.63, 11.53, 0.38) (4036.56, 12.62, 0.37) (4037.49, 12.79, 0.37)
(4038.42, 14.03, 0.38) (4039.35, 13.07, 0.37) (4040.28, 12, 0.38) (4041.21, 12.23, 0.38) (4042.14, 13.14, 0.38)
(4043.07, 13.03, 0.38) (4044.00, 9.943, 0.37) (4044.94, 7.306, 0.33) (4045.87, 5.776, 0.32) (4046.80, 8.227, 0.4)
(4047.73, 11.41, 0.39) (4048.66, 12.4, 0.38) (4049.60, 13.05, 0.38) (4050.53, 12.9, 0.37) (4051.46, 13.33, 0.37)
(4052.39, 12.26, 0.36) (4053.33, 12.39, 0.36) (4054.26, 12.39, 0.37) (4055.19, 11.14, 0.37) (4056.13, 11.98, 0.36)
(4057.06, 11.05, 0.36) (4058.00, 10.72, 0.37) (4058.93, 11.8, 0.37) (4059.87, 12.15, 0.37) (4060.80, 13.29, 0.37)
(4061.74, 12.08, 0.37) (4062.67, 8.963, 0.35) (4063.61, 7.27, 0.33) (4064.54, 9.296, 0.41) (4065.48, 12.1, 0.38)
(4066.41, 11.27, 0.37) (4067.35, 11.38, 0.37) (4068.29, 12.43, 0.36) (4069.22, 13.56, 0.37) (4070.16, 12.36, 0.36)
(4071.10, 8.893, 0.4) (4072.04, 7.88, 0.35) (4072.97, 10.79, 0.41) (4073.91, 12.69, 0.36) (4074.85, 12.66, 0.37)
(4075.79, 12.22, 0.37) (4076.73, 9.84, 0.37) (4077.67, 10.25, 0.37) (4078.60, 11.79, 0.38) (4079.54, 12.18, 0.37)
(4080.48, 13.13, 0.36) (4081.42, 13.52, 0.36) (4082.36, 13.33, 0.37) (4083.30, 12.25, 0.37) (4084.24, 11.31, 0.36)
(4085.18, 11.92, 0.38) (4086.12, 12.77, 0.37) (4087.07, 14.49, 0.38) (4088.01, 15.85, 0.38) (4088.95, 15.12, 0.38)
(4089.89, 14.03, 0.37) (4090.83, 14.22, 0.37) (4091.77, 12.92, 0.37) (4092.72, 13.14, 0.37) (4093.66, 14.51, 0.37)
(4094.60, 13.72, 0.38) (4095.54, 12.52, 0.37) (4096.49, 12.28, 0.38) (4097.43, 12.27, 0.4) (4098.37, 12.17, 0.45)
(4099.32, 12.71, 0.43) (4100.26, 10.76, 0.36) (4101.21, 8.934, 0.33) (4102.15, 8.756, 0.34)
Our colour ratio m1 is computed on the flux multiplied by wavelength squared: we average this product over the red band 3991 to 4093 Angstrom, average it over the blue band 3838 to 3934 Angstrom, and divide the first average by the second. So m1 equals 1.9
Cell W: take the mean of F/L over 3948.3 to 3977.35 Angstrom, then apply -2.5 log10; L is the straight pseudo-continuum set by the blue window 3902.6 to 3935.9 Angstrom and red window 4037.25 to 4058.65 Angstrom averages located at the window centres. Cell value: 0.26 mag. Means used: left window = 6.25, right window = 11.6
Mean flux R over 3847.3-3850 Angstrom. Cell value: 8.24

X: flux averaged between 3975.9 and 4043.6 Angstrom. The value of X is 11.5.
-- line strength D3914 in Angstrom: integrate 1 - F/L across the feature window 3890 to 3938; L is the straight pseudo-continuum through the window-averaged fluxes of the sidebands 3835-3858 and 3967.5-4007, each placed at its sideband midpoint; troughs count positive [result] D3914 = 7.6 Angstrom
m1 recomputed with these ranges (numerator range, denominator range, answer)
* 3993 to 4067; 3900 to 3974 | 1.98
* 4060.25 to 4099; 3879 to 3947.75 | 2.04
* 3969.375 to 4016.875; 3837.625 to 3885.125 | 1.60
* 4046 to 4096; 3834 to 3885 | 1.98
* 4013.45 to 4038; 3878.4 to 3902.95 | 1.72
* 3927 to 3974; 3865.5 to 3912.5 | 0.73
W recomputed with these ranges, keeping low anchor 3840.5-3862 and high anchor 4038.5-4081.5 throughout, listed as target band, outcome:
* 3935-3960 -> 0.295 mag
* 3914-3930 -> 0.272 mag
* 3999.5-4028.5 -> -0.160 mag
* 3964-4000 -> 0.151 mag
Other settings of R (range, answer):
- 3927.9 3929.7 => 3.18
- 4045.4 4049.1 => 9.45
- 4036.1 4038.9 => 13.1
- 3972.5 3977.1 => 6.8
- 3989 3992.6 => 11.5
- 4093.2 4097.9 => 13.1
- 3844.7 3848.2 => 8.35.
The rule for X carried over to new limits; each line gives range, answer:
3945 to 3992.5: 7.74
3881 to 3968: 6.56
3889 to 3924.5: 7.89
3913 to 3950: 5.63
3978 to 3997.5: 10.9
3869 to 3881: 6.94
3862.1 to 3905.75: 7.32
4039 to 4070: 11.4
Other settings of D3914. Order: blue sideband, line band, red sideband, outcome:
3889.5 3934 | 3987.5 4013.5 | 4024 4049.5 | -4.02 Angstrom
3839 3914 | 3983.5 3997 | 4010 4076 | -1.23 Angstrom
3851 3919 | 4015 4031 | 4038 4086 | -2.36 Angstrom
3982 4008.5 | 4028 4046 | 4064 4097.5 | 0.80 Angstrom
